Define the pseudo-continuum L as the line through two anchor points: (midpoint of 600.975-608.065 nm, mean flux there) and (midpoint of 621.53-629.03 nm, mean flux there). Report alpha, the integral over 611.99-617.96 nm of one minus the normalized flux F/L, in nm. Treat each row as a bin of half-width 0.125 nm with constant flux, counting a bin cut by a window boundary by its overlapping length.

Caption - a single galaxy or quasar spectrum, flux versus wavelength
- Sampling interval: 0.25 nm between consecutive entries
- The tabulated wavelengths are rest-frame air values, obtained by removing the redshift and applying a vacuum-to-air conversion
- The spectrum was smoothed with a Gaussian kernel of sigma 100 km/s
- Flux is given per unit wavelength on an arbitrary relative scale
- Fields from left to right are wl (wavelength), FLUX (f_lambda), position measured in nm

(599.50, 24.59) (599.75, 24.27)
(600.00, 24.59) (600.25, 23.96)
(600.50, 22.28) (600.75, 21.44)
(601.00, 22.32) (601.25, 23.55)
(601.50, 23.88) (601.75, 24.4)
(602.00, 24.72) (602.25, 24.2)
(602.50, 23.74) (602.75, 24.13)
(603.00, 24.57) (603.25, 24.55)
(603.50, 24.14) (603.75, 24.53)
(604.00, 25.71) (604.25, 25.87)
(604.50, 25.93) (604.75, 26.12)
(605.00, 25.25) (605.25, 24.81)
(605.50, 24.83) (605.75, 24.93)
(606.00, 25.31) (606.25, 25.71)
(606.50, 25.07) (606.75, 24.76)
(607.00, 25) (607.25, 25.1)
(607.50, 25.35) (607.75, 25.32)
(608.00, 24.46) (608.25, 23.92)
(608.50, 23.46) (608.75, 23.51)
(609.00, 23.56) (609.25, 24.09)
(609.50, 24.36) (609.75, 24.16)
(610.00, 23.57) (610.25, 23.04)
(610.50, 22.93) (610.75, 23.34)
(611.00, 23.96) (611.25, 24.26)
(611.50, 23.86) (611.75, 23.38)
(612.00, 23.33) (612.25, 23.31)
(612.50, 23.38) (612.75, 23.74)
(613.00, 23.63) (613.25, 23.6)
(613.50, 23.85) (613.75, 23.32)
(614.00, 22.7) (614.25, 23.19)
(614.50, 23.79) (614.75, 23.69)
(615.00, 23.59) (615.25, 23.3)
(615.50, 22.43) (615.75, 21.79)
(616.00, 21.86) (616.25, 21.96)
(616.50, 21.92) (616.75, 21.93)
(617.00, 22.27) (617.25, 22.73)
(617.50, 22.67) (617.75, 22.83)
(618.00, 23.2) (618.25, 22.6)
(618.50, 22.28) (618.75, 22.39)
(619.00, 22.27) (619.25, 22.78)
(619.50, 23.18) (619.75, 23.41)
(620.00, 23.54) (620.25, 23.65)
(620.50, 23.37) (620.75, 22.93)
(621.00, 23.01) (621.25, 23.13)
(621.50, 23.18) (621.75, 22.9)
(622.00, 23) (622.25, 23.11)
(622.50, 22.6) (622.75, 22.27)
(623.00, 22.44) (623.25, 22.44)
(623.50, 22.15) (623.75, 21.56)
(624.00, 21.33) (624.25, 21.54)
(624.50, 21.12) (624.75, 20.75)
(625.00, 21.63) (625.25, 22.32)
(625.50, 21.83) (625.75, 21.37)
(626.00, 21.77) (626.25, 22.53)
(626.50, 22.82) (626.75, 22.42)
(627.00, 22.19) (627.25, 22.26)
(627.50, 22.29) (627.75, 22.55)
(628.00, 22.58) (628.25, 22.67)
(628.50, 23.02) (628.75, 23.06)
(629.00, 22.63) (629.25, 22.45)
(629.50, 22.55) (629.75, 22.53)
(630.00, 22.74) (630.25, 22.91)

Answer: 0.15 nm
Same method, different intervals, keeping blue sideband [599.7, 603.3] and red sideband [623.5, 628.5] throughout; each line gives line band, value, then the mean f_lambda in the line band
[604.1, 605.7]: -0.13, 25.4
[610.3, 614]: -0.09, 23.5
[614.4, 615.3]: -0.03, 23.6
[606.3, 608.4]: -0.14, 24.9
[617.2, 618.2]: -0.01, 22.8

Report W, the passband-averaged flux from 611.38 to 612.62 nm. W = 23.5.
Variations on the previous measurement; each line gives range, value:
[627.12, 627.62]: 22.3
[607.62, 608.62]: 24.3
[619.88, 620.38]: 23.6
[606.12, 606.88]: 25.2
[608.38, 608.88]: 23.5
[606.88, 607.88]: 25.2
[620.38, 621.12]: 23.1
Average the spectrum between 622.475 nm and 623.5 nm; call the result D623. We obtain 22.4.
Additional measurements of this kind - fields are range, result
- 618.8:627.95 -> 22.4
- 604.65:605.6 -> 25.2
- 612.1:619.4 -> 22.9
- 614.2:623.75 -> 22.8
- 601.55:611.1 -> 24.5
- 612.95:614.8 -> 23.5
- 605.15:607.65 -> 25.1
